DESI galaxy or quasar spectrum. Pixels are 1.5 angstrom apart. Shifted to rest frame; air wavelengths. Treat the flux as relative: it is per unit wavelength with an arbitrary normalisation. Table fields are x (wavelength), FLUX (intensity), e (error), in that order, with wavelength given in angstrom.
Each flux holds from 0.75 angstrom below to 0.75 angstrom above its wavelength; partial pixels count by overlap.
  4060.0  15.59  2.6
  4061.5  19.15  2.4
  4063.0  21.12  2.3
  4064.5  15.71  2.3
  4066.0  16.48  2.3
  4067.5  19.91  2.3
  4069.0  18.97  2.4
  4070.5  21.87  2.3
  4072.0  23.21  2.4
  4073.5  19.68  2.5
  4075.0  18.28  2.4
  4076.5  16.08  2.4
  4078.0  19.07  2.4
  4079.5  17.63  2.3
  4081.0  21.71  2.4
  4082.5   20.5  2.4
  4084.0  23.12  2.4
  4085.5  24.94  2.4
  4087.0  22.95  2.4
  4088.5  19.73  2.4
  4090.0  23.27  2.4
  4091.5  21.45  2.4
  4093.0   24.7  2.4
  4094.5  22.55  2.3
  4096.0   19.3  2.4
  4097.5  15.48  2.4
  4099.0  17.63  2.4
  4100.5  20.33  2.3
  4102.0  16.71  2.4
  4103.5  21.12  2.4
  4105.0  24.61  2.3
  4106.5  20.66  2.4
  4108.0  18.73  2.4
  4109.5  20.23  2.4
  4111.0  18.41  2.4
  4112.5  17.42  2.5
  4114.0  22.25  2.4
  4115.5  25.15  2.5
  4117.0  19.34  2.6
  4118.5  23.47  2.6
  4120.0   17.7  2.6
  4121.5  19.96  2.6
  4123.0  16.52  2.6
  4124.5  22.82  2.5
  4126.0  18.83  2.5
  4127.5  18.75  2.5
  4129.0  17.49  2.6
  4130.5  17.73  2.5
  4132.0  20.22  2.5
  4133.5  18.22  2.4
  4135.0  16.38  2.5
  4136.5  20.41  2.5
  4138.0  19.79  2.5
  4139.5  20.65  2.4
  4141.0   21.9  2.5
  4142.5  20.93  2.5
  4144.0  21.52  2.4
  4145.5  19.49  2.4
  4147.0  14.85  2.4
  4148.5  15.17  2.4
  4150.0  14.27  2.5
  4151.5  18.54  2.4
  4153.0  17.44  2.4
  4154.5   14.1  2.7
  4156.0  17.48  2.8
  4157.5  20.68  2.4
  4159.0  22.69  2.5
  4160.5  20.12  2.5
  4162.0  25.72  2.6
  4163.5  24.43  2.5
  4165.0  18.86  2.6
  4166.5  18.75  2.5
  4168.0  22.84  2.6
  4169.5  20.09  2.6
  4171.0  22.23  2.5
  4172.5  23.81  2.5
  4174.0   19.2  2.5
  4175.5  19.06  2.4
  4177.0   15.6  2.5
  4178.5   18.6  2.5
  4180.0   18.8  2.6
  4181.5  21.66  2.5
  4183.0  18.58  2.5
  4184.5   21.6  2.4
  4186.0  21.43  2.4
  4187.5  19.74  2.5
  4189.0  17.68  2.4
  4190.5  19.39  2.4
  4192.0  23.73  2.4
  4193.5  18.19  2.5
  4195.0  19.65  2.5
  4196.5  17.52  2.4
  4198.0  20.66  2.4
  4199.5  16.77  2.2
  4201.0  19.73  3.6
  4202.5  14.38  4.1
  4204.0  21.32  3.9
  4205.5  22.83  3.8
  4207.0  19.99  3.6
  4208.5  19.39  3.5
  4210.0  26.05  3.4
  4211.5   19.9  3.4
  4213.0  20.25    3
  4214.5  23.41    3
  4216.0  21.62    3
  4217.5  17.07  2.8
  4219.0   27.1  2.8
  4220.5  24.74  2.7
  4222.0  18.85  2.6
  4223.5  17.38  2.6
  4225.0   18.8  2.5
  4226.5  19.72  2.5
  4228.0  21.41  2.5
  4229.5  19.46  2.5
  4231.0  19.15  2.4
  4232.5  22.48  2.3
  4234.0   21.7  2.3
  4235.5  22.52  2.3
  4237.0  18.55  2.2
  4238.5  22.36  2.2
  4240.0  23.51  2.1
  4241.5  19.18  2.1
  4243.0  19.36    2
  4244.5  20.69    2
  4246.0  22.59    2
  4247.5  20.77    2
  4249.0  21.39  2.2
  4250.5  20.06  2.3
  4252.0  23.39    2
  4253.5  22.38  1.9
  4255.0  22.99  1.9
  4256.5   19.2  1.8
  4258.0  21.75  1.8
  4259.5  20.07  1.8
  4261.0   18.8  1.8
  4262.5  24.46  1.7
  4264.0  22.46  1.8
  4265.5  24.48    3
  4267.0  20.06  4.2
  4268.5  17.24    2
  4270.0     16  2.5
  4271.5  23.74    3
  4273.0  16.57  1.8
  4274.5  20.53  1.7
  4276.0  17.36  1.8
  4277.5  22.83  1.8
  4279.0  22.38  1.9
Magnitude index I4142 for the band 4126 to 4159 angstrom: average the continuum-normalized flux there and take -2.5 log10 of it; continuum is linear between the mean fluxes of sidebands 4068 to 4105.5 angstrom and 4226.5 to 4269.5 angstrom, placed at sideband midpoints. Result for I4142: 0.13 mag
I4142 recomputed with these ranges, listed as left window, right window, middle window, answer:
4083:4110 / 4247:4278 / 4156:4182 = 0.01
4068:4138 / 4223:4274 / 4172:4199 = 0.04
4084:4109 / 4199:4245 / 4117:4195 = 0.07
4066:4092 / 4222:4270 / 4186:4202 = 0.08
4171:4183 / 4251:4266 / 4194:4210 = 0.04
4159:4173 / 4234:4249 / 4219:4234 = 0.03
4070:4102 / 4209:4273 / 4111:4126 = 0.02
